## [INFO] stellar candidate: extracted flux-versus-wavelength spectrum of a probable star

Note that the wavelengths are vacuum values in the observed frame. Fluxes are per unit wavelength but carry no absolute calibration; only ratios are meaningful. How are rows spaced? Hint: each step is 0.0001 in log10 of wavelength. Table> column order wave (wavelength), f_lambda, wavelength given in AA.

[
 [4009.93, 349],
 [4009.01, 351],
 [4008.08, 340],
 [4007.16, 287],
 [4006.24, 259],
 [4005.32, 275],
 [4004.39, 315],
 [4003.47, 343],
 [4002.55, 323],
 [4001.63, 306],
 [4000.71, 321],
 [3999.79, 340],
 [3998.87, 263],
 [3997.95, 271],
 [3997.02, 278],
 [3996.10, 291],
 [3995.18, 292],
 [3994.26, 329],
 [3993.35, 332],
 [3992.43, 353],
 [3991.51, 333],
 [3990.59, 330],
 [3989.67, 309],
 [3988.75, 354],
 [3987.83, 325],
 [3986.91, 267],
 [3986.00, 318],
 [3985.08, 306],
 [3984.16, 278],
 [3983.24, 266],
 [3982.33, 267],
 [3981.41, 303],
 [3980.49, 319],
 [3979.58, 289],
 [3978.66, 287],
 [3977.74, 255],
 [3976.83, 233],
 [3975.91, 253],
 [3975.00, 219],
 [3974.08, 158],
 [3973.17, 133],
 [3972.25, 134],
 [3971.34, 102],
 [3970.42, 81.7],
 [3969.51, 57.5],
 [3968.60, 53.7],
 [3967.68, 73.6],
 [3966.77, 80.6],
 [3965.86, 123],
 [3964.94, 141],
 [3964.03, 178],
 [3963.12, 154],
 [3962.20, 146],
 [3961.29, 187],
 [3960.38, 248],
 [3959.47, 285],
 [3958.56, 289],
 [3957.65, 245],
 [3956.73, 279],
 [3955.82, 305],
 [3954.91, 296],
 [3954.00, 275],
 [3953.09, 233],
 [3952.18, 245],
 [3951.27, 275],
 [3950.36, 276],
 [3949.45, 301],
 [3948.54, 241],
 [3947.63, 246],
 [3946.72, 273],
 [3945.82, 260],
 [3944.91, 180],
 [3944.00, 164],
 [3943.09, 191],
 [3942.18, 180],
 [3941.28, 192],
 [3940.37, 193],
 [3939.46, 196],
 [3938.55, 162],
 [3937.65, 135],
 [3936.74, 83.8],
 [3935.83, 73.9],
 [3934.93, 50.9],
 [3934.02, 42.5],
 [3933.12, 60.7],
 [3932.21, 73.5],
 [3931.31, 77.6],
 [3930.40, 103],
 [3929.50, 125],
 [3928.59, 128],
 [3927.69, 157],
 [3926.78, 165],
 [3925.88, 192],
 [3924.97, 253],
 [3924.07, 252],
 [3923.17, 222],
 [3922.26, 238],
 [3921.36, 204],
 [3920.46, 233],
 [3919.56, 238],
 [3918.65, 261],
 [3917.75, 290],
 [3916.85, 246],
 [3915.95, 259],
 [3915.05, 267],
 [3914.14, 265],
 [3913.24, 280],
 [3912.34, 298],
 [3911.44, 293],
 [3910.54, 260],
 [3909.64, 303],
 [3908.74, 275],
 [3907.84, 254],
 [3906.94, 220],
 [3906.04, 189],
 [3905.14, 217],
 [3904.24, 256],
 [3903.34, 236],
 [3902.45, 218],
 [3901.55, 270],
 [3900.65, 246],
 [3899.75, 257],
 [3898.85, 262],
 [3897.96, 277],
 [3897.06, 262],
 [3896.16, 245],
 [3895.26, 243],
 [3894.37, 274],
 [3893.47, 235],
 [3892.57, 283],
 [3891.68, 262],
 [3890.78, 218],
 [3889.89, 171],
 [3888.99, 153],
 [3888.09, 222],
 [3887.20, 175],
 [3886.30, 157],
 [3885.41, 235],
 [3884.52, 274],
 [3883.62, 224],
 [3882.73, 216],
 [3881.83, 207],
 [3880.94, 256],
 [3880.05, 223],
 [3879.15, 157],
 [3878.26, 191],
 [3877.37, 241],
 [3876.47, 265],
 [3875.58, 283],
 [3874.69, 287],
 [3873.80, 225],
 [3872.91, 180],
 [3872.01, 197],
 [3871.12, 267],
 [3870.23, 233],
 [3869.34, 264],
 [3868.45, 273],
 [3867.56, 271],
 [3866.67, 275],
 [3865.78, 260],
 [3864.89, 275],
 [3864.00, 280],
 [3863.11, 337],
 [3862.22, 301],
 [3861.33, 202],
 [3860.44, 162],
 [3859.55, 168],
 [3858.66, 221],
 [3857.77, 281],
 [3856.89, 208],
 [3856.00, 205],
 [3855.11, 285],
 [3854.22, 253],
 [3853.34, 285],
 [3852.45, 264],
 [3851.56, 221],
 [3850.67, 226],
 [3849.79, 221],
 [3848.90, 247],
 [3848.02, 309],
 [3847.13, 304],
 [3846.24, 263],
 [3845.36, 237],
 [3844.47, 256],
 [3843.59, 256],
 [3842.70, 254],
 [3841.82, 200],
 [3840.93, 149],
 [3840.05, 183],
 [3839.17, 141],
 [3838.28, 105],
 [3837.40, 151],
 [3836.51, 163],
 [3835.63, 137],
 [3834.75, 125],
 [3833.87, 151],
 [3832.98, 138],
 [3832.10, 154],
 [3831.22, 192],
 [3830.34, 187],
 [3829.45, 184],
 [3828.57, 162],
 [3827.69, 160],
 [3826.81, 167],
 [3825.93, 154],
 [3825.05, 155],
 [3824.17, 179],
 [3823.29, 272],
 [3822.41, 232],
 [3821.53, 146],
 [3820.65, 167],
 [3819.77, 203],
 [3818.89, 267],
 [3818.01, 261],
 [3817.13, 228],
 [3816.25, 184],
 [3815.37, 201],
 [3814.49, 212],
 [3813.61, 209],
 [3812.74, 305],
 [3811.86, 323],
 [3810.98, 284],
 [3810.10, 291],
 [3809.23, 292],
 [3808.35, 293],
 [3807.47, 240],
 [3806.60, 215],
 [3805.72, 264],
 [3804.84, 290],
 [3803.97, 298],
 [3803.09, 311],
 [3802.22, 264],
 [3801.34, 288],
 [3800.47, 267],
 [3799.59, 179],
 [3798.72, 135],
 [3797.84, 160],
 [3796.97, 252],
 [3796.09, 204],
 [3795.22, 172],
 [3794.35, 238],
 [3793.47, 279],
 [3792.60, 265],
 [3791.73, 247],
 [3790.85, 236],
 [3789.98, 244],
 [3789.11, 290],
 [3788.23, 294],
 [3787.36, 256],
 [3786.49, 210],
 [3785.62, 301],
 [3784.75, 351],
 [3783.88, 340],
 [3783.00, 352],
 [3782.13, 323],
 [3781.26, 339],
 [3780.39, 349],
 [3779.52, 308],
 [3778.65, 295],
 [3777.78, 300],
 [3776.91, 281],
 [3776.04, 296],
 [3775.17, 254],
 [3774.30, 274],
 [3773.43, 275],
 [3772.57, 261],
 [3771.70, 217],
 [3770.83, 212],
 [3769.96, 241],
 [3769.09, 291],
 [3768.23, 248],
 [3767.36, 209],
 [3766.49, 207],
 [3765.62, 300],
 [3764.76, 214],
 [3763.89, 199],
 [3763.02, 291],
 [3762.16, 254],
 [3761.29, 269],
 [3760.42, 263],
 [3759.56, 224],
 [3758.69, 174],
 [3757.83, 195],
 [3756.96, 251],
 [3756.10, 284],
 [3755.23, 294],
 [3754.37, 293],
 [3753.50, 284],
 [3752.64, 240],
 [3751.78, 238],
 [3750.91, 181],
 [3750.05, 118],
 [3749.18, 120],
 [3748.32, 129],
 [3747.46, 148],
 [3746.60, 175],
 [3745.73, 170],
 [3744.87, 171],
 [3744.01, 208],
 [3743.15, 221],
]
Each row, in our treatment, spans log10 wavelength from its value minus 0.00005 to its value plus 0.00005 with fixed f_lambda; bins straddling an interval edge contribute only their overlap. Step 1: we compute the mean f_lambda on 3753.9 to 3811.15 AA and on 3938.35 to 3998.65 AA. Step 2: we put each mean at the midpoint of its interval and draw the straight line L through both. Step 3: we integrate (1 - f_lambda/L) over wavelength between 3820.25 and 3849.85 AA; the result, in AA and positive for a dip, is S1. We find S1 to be 7.4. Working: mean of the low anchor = 262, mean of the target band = 191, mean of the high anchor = 235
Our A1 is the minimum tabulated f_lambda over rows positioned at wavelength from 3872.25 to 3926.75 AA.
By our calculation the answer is 153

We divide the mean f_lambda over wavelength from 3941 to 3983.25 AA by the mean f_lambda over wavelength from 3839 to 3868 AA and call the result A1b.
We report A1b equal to 0.87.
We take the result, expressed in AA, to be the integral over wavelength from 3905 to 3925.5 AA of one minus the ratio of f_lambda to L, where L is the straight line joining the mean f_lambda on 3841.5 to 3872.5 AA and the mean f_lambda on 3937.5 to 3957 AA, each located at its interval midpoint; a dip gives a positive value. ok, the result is -1.21 AA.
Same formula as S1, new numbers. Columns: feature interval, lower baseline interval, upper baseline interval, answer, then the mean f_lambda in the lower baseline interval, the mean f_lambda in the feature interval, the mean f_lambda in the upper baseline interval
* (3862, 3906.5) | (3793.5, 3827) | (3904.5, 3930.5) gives -1.5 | 233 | 240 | 232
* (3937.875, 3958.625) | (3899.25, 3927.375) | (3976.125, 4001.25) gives 2.7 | 247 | 237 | 300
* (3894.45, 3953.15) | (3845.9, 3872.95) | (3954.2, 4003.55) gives 8.2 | 251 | 213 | 246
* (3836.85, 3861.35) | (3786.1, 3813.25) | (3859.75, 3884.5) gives 2.2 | 254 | 224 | 242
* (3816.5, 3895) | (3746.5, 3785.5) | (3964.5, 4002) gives 9.6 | 254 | 219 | 245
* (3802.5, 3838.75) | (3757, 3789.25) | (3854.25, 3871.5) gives 6.8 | 269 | 211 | 251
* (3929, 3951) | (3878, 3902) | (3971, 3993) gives 7.8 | 230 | 163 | 268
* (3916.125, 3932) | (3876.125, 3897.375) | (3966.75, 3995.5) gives 2.3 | 224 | 198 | 243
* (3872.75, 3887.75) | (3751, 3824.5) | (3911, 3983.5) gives 0.0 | 255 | 224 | 201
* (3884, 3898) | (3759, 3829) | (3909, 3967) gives -0.5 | 250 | 229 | 206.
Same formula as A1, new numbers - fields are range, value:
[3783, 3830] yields 135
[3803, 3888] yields 105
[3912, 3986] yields 42.5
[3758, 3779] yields 174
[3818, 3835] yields 125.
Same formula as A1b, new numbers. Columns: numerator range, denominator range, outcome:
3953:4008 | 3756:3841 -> 1.06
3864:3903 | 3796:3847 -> 1.12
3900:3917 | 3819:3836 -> 1.47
